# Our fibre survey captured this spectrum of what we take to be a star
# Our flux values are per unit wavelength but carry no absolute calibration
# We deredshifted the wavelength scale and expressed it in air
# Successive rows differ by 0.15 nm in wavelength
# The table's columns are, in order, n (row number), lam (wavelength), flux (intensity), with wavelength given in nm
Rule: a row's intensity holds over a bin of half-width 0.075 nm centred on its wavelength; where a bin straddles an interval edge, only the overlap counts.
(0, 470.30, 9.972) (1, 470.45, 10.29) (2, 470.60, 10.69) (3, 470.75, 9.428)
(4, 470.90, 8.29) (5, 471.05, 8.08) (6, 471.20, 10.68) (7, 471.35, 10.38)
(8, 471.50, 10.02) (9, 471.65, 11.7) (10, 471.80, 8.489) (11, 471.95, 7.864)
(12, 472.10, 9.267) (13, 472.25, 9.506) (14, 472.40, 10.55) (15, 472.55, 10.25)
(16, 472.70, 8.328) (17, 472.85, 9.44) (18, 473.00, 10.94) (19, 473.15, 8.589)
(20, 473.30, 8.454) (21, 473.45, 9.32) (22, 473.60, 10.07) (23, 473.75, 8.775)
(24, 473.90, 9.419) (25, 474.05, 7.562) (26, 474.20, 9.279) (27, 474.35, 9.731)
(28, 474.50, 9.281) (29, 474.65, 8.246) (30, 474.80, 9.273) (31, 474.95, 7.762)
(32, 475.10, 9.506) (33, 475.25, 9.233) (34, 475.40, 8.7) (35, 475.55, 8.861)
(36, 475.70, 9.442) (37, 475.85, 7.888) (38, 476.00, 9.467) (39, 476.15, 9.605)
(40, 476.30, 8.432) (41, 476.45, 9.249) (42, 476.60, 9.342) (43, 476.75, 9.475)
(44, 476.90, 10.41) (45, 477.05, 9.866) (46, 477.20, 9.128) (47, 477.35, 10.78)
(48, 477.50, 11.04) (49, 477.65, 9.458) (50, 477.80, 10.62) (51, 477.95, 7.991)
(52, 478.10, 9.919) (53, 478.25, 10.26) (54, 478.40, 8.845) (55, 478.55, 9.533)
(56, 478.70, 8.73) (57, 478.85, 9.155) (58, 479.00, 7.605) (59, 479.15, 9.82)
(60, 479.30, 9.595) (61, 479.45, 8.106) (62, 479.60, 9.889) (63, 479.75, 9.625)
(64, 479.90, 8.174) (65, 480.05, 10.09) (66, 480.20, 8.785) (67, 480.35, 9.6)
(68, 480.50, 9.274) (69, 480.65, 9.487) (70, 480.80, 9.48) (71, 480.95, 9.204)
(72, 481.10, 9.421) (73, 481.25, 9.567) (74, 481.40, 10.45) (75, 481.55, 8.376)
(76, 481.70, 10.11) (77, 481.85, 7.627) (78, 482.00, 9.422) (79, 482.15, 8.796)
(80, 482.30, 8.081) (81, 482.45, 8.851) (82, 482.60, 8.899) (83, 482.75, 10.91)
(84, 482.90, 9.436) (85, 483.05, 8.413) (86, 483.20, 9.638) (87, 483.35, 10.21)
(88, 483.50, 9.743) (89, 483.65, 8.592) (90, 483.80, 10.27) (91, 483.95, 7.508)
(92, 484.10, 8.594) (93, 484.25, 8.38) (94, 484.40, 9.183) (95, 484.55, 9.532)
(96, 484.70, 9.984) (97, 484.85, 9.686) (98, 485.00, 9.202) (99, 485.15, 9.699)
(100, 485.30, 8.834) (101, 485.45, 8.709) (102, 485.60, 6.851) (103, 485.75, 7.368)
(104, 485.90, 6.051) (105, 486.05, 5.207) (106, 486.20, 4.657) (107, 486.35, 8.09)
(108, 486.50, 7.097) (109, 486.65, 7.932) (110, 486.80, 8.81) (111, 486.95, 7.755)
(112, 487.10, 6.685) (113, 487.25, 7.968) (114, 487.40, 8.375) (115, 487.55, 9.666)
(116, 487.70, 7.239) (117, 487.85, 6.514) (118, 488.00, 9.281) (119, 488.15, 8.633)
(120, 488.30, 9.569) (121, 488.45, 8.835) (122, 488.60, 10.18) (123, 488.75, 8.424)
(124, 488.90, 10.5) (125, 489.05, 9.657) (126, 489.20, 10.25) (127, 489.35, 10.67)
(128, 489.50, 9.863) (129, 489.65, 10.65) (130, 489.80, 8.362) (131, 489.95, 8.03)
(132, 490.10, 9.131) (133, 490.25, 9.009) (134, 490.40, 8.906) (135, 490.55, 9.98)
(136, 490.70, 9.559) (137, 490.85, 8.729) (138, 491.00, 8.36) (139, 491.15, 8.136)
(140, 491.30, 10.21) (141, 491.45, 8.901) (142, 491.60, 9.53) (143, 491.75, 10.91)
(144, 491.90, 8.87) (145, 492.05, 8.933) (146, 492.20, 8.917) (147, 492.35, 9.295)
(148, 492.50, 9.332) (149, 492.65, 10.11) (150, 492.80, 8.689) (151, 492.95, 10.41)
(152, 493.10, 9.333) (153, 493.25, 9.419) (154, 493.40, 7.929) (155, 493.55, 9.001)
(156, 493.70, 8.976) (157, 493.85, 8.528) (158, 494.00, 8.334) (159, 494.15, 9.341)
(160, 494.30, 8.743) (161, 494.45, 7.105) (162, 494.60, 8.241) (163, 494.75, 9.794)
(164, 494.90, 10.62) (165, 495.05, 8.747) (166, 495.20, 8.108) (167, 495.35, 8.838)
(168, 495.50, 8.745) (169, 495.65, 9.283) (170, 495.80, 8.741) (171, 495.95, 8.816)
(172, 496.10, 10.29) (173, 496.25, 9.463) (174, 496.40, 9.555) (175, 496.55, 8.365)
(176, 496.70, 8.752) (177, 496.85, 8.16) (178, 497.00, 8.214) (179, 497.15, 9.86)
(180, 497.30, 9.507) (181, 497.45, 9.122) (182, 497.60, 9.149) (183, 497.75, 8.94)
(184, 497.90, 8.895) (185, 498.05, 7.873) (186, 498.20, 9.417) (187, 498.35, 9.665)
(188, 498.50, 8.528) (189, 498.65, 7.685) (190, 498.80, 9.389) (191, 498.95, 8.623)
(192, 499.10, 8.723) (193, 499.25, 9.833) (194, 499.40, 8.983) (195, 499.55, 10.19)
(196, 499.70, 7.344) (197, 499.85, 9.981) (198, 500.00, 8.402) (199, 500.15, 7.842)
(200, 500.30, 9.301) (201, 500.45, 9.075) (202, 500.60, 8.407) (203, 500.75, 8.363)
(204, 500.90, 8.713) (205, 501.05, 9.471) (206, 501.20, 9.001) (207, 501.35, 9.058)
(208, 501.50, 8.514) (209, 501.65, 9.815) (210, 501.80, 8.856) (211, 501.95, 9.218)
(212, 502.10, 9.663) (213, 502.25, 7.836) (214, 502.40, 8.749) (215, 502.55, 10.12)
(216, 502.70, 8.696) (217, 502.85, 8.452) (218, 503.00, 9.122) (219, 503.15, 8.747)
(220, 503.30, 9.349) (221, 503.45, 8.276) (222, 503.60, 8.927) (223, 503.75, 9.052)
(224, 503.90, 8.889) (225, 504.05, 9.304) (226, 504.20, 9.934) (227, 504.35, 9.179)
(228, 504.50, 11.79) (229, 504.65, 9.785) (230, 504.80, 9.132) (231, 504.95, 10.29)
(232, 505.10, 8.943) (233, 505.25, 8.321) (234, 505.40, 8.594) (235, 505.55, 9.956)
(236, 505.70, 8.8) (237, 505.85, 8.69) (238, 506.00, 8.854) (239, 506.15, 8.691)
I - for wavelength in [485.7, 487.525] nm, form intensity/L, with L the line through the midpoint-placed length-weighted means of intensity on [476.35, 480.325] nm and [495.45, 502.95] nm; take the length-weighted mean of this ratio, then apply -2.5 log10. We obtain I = 0.27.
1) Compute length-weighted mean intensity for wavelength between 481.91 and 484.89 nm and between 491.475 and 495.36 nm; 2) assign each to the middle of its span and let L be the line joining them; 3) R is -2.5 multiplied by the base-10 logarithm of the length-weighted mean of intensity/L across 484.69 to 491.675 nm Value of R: 0.06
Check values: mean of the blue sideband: 9.19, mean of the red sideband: 9.08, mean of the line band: 8.62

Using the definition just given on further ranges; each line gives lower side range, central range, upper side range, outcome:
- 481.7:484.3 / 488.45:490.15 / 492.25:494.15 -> -0.06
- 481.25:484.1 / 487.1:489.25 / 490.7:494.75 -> 0.03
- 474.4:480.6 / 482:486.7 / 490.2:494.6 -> 0.08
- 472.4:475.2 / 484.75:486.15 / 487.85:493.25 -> 0.17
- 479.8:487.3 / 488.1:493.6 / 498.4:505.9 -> -0.06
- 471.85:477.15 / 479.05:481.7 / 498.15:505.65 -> -0.02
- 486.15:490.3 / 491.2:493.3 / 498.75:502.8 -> -0.09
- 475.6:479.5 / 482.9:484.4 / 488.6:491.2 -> 0.03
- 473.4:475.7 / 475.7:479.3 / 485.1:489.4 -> -0.07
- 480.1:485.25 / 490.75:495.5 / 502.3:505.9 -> 0.02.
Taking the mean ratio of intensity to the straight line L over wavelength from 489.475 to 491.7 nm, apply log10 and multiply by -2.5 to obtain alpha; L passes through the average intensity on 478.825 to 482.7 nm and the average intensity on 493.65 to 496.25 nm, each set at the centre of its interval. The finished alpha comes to -0.02 mag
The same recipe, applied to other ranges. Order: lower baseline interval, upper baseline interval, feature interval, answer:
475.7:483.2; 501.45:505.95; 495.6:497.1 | 0.029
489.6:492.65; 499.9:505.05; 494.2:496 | 0.041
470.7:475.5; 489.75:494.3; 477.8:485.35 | -0.004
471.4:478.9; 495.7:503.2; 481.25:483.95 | -0.002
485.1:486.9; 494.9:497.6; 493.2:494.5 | 0.005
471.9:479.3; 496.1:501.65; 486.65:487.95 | 0.153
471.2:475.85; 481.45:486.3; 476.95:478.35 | -0.098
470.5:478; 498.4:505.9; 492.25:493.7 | -0.013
